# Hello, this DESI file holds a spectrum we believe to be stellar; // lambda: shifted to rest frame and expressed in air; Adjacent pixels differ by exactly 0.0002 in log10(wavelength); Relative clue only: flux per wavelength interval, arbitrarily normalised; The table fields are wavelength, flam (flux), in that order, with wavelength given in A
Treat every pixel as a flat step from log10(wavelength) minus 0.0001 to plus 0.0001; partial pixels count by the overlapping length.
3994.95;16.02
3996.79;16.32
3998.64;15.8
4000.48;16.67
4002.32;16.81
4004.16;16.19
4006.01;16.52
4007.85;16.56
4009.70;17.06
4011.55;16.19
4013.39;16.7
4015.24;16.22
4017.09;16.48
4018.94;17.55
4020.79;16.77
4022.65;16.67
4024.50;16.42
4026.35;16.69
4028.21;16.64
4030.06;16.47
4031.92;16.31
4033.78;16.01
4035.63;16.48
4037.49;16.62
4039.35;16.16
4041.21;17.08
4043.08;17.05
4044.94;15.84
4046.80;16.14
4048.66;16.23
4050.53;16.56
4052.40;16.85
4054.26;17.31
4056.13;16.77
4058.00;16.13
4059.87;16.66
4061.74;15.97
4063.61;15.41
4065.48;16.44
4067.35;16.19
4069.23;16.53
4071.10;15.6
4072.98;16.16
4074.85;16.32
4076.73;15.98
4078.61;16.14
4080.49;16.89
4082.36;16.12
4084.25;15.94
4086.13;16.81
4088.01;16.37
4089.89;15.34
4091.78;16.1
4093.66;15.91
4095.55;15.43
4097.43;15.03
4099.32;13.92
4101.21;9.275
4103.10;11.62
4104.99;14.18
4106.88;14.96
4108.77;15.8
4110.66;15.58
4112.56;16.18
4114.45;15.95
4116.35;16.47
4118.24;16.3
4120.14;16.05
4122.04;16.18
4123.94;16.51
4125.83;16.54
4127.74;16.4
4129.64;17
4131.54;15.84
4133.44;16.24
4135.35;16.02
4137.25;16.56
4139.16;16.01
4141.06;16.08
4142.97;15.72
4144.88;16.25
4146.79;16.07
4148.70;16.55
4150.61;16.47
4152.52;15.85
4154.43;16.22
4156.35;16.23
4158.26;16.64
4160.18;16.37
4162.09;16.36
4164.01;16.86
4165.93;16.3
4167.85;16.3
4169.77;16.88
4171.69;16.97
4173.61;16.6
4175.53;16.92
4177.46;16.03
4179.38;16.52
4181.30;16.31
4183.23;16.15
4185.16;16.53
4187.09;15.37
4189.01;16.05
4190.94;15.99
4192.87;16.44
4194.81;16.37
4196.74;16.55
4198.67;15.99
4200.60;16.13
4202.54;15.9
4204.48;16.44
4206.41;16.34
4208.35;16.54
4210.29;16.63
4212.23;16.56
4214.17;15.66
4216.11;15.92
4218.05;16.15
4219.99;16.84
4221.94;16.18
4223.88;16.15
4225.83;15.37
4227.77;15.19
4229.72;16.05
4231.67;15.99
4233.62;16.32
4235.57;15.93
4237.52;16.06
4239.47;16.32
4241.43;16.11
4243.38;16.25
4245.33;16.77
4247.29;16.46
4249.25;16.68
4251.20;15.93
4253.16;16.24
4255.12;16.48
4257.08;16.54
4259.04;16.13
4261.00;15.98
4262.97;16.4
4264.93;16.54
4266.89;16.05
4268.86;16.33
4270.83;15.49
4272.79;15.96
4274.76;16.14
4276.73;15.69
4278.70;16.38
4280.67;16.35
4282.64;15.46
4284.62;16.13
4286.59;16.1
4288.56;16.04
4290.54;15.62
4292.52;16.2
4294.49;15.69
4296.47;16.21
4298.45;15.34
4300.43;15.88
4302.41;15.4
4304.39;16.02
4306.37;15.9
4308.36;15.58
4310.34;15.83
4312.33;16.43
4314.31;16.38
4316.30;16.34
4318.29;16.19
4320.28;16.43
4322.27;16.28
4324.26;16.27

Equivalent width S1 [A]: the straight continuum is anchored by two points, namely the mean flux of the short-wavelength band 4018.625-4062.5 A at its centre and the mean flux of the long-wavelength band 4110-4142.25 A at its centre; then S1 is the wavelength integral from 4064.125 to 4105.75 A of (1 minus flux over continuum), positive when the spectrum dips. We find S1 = 2.6 A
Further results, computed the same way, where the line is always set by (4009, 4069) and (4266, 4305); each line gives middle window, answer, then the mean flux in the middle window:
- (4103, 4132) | 0.84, 15.8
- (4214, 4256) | -0.28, 16.1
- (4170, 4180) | -0.28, 16.6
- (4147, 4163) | -0.10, 16.3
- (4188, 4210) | -0.18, 16.3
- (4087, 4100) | 0.71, 15.5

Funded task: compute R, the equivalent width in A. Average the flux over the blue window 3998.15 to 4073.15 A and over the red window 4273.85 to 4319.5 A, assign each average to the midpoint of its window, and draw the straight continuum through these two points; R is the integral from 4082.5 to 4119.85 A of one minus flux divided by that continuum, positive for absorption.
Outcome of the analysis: 2.7 A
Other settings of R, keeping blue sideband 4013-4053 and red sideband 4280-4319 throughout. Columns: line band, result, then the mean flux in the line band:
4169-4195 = -0.25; 16.4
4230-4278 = -0.45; 16.2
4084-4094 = 0.19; 16.1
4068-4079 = 0.22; 16.1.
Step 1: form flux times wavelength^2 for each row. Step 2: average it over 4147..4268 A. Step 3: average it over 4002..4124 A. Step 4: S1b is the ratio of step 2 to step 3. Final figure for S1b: 1.09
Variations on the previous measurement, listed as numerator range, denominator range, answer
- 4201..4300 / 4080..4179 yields 1.07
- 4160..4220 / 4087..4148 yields 1.09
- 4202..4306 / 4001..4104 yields 1.10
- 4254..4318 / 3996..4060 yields 1.10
